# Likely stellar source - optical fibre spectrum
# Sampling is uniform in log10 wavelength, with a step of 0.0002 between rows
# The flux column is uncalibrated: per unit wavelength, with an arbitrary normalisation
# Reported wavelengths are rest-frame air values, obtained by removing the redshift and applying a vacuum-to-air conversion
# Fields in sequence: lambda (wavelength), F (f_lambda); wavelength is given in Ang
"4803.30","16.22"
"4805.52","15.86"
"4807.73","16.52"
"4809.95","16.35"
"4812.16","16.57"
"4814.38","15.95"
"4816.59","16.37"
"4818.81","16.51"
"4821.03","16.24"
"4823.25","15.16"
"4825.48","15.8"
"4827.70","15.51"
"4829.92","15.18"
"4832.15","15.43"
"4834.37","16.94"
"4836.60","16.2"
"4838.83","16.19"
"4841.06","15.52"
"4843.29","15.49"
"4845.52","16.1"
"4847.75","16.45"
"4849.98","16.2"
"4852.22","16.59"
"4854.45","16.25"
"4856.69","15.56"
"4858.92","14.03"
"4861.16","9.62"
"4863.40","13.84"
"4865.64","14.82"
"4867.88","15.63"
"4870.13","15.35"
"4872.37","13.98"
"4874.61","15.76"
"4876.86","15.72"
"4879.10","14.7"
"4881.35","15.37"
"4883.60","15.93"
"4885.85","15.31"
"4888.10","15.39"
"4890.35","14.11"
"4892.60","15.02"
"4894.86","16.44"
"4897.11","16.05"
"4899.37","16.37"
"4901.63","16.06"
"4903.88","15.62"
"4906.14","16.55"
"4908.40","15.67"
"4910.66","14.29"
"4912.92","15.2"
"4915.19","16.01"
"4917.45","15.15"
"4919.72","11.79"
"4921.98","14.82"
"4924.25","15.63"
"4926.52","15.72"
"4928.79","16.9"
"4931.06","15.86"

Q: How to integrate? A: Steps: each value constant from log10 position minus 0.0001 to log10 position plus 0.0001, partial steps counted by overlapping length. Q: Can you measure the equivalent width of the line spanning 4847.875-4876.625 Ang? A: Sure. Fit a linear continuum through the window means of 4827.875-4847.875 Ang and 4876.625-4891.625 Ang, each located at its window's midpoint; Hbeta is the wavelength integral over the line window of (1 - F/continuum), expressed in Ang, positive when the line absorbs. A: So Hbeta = 1.2 Ang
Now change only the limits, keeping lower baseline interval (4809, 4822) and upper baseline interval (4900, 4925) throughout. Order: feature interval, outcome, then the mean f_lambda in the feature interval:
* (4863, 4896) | 0.82 Ang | 15.2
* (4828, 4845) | 0.26 Ang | 15.8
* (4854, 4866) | 1.49 Ang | 13.8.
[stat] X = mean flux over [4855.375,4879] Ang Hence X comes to 14.5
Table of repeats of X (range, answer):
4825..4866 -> 15.4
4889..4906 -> 15.7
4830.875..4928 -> 15.3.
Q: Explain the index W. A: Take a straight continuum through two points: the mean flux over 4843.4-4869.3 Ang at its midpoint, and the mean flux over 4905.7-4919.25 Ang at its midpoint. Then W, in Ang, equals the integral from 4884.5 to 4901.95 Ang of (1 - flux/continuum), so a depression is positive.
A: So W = -0.5 Ang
